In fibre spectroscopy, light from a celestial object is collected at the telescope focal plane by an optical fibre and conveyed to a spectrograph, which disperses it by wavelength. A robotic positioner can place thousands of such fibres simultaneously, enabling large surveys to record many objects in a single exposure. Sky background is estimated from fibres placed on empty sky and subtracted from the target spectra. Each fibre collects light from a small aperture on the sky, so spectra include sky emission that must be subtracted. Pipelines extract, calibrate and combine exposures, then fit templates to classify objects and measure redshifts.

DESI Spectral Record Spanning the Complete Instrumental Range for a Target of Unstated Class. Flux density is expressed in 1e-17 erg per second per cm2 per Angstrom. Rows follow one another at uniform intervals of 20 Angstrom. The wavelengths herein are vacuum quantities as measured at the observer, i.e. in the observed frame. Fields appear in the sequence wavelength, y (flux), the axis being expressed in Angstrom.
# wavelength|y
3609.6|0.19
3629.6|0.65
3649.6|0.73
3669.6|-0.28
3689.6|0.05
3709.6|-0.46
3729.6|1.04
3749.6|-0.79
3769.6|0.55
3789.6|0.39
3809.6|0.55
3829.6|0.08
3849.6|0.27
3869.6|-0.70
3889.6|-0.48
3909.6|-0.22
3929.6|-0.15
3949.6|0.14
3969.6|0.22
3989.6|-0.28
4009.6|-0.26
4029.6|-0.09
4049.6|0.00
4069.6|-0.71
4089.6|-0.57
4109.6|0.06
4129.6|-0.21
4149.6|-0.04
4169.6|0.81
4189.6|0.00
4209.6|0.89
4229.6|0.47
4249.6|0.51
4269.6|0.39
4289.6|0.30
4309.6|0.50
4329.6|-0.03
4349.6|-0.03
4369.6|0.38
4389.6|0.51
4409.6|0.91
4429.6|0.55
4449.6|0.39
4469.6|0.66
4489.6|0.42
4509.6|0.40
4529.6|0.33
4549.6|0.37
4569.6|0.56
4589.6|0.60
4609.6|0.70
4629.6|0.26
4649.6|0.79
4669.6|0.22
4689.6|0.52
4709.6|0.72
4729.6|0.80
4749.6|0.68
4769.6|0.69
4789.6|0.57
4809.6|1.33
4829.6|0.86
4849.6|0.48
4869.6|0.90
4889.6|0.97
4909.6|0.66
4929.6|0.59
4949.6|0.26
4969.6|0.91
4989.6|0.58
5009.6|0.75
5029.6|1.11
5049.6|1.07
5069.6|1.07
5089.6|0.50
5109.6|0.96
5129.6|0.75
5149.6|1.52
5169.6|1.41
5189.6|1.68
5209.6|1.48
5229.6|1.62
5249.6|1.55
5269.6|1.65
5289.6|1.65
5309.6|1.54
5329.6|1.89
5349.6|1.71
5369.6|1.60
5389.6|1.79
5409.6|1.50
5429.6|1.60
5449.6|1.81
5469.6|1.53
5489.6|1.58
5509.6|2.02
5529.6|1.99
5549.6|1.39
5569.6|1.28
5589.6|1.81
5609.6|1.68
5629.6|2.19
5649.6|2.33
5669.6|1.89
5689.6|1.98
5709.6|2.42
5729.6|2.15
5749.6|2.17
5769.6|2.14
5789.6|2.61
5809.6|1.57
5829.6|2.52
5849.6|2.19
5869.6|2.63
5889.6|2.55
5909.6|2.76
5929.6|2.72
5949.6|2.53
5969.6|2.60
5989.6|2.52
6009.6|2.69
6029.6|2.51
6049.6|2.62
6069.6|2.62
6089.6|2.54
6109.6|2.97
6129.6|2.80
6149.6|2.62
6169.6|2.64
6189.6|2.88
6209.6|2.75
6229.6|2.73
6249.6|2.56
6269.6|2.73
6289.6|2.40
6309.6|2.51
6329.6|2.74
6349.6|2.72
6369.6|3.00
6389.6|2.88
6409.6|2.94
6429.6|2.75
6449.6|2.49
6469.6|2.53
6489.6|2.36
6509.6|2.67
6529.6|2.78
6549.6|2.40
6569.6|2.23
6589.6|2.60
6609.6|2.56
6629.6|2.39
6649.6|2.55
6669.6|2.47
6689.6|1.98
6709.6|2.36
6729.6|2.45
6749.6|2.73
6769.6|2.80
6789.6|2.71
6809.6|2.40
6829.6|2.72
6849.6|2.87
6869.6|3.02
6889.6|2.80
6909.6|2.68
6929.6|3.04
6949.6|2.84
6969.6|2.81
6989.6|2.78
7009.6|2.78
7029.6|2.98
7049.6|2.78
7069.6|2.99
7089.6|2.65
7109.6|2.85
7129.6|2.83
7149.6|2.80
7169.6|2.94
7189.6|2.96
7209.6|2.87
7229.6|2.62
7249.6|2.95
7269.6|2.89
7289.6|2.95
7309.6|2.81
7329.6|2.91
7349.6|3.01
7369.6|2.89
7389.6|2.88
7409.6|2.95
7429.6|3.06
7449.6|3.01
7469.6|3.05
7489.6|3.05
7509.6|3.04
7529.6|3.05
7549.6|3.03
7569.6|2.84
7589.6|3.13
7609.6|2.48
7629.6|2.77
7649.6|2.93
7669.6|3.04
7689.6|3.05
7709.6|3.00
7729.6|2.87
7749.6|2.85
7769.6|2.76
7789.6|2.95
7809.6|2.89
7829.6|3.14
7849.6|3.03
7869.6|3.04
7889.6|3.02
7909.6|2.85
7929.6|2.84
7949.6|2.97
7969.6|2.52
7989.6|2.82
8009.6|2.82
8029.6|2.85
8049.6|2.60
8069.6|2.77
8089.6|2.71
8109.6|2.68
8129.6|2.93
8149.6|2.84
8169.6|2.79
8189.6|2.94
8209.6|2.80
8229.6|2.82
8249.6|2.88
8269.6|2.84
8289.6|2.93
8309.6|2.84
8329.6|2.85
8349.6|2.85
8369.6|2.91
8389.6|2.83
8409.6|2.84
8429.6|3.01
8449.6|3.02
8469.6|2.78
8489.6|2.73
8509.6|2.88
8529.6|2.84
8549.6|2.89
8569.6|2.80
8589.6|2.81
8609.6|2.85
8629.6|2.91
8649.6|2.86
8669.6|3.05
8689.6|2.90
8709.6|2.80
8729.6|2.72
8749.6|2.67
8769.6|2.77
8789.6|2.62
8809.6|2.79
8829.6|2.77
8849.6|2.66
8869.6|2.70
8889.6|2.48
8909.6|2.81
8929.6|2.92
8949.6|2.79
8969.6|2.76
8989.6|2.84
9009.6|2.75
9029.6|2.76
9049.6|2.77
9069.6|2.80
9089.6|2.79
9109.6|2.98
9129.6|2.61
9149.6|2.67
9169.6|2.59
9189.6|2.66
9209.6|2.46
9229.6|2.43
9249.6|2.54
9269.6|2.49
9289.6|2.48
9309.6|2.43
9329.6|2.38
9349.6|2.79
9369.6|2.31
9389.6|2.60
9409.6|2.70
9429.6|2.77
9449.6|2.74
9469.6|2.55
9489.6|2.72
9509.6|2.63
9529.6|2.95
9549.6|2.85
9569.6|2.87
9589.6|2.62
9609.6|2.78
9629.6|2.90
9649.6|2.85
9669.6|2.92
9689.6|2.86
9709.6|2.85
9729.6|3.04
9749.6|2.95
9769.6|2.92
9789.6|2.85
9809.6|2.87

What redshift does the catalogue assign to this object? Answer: 0.293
